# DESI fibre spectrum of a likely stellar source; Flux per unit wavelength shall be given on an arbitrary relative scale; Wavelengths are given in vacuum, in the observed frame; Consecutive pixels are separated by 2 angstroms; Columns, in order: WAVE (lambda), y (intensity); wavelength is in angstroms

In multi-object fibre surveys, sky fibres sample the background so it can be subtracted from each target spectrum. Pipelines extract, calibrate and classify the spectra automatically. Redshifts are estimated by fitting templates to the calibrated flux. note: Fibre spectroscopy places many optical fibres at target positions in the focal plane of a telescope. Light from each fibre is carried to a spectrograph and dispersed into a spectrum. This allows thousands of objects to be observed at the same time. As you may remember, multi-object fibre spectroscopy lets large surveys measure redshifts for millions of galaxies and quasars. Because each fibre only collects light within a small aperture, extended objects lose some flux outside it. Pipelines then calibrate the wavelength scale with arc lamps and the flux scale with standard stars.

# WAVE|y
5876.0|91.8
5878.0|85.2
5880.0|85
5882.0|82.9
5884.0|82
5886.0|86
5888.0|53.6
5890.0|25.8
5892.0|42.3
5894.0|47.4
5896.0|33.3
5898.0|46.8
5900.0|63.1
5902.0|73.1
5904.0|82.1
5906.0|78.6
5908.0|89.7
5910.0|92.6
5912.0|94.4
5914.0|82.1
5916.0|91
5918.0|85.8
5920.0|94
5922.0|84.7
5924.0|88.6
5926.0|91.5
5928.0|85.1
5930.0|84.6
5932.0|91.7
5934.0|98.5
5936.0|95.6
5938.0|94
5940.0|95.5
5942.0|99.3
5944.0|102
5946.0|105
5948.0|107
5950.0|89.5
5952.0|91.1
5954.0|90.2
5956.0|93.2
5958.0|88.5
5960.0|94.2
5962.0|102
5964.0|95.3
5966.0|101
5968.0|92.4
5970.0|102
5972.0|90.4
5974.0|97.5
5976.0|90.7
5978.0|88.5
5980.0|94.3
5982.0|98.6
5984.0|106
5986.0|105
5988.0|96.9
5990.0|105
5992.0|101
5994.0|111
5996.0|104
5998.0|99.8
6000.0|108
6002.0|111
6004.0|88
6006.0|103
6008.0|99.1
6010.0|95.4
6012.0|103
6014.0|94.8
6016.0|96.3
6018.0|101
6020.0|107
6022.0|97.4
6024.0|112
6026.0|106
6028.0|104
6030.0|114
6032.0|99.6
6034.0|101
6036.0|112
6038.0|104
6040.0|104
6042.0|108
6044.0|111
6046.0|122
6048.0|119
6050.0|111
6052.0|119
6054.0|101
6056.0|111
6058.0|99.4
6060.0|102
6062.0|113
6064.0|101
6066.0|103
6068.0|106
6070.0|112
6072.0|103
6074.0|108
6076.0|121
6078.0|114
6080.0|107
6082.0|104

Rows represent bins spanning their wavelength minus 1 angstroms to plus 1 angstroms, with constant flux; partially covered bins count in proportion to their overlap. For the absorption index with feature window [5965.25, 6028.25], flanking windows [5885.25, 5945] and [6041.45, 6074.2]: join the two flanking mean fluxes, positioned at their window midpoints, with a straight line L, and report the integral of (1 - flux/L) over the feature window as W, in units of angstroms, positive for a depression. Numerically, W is -2.8 angstroms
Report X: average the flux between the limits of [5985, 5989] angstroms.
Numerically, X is 101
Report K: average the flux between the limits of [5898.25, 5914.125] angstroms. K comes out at 80.3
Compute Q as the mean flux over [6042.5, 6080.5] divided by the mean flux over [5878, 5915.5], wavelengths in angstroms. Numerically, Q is 1.57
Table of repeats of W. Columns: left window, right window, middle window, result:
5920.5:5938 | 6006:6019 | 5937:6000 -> -2.45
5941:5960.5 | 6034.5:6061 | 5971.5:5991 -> 0.54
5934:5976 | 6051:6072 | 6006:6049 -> -0.80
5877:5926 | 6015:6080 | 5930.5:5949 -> -3.44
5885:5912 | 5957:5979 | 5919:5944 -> -4.40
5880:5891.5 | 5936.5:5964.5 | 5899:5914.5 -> -1.12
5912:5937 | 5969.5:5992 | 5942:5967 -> -0.73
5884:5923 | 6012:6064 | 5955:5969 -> -1.40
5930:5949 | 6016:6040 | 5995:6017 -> 0.62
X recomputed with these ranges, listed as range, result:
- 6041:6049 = 115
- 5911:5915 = 88.2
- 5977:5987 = 98.5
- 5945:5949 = 106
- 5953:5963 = 93.6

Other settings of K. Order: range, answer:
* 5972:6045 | 102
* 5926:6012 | 97.4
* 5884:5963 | 82.9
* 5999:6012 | 101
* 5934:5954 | 97.3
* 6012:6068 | 106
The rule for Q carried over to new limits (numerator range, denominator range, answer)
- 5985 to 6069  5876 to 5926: 1.41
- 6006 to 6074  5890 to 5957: 1.27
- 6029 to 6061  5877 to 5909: 1.64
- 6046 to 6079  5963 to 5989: 1.13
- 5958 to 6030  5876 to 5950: 1.23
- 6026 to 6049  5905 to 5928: 1.23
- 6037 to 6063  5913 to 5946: 1.19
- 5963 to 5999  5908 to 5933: 1.11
